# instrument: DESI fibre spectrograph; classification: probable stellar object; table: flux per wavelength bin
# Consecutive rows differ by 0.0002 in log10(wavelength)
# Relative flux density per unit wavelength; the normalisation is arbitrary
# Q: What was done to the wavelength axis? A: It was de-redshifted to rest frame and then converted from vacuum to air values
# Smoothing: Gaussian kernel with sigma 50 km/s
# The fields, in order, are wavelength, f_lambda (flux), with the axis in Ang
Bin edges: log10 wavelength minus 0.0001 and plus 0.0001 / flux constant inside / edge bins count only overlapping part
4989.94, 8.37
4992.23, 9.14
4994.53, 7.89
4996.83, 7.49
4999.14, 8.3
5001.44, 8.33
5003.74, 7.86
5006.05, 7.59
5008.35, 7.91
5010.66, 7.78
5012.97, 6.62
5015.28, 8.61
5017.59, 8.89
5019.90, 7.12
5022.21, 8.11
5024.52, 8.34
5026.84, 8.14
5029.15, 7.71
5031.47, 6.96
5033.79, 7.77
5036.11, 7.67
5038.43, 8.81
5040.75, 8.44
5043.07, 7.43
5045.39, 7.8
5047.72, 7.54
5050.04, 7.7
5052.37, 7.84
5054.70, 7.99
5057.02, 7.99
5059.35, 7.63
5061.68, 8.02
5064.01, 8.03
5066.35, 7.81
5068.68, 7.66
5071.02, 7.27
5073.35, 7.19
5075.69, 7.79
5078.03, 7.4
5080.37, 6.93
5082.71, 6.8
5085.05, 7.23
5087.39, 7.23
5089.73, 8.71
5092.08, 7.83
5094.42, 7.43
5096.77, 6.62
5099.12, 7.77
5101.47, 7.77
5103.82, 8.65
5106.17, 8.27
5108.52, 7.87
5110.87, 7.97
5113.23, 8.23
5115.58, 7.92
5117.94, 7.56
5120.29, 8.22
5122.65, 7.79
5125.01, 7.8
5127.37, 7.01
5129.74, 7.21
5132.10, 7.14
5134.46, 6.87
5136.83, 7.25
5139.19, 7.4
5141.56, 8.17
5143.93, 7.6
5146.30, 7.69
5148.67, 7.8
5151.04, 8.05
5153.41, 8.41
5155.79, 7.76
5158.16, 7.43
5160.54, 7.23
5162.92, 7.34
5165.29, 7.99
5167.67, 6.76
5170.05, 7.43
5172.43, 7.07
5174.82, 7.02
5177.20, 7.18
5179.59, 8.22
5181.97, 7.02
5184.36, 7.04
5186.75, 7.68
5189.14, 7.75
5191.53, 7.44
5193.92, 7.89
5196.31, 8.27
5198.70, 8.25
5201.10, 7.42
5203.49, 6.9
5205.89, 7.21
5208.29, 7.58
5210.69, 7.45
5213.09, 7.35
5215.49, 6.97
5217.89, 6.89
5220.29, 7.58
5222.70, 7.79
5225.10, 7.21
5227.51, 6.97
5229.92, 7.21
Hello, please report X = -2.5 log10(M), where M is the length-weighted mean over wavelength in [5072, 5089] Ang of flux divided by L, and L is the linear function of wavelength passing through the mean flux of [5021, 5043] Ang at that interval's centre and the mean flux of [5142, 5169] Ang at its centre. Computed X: 0.08 mag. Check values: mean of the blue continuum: 7.96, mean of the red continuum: 7.66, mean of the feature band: 7.27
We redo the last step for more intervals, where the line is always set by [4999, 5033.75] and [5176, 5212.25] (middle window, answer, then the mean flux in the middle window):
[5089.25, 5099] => 0.021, 7.58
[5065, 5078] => 0.034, 7.53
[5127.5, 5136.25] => 0.087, 7.07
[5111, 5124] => -0.036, 7.95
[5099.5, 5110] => -0.055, 8.11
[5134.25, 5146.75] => 0.016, 7.53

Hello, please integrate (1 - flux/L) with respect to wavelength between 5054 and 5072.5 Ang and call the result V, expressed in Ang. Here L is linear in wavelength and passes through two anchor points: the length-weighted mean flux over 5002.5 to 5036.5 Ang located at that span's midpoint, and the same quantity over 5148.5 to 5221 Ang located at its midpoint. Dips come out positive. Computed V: -0.1 Ang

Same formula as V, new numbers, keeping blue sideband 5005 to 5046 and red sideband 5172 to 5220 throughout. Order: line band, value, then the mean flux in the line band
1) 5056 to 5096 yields 0.89 Ang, 7.57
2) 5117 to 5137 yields 0.48 Ang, 7.43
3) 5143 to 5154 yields -0.48 Ang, 7.89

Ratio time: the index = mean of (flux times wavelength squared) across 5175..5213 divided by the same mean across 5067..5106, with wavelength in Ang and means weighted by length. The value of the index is 1.04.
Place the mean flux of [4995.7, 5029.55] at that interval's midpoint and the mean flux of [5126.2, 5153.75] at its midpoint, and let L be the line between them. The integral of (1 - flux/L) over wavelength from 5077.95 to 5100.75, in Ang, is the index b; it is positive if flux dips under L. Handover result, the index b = 0.8 Ang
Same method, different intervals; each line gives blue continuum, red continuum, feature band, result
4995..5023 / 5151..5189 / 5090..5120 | -0.9 Ang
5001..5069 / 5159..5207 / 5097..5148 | -0.5 Ang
